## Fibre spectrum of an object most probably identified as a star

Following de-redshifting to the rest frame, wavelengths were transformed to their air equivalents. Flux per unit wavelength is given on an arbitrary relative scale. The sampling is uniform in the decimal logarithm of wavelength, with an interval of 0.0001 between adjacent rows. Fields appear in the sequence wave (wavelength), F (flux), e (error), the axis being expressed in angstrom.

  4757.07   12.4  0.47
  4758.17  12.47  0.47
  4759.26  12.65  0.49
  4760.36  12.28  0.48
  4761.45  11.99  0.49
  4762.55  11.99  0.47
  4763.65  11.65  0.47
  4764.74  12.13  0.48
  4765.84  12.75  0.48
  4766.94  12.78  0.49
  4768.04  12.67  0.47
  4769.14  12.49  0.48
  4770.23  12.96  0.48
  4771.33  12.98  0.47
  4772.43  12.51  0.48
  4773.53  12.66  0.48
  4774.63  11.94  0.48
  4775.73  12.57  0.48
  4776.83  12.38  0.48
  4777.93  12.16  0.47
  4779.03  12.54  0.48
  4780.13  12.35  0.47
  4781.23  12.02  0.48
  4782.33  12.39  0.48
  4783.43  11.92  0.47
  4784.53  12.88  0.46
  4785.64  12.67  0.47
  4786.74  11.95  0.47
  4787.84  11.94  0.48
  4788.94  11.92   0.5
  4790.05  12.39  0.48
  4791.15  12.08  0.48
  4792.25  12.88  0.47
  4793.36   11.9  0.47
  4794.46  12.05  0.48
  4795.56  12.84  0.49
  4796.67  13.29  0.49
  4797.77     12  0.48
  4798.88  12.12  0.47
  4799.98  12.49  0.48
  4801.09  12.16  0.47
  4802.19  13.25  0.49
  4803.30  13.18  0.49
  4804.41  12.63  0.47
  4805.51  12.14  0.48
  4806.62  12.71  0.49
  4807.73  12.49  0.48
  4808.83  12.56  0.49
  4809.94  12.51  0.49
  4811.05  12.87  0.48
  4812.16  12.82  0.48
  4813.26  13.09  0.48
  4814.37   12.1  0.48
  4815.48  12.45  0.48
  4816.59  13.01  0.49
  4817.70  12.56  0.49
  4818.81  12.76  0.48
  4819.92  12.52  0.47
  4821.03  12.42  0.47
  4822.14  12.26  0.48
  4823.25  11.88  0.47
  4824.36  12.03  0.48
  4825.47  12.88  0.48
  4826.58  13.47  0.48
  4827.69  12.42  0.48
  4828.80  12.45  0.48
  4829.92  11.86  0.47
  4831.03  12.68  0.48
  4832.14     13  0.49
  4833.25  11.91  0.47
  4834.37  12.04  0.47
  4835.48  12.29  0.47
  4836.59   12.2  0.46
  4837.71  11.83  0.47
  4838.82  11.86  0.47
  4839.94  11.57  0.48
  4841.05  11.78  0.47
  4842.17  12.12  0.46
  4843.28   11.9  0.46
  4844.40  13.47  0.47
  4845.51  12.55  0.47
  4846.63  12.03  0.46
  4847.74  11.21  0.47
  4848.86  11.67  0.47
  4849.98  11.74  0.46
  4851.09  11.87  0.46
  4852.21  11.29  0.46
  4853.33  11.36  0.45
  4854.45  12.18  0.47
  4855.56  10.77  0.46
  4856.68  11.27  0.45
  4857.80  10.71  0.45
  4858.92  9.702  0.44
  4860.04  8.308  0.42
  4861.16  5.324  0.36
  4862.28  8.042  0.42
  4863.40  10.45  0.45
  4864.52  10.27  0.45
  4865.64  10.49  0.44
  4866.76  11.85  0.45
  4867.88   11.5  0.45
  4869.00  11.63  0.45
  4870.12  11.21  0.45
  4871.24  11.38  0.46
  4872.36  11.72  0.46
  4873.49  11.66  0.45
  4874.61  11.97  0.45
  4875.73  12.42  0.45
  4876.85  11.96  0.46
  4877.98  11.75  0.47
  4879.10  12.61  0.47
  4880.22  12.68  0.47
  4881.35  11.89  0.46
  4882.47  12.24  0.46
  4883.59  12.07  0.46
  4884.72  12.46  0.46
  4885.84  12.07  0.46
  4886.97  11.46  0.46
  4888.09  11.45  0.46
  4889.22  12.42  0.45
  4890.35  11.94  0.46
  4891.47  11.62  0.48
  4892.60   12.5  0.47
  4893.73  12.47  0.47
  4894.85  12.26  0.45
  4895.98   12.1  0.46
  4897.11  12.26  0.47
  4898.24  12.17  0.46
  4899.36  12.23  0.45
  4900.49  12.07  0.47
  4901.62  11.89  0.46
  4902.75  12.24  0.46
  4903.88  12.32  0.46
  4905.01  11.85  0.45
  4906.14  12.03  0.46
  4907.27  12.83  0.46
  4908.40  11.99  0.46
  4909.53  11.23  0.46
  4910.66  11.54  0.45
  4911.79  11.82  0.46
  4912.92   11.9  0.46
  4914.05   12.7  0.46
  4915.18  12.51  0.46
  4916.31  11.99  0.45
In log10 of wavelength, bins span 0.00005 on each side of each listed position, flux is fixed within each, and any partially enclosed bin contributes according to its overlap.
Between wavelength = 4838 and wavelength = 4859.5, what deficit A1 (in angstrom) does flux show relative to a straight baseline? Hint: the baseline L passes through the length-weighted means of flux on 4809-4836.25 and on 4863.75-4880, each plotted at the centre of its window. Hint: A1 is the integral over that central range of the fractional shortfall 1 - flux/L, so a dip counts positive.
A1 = 0.72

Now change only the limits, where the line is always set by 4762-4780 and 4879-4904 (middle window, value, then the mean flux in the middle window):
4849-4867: 2.8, 10.4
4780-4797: 0.1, 12.3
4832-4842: 0.2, 12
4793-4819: -0.5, 12.6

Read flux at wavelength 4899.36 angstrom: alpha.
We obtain 12.23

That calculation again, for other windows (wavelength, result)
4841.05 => 11.78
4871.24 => 11.38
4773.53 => 12.66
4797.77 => 12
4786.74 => 11.95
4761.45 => 11.99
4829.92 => 11.86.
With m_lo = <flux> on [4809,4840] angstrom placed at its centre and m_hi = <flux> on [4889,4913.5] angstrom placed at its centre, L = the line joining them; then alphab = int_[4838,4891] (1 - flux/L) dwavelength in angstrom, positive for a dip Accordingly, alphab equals 3.6 angstrom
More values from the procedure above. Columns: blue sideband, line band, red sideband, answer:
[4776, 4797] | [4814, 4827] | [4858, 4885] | -0.8 angstrom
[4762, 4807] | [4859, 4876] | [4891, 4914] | 2.4 angstrom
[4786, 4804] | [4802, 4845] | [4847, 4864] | -3.7 angstrom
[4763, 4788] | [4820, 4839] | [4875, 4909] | -0.1 angstrom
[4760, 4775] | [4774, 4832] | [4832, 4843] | -1.2 angstrom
